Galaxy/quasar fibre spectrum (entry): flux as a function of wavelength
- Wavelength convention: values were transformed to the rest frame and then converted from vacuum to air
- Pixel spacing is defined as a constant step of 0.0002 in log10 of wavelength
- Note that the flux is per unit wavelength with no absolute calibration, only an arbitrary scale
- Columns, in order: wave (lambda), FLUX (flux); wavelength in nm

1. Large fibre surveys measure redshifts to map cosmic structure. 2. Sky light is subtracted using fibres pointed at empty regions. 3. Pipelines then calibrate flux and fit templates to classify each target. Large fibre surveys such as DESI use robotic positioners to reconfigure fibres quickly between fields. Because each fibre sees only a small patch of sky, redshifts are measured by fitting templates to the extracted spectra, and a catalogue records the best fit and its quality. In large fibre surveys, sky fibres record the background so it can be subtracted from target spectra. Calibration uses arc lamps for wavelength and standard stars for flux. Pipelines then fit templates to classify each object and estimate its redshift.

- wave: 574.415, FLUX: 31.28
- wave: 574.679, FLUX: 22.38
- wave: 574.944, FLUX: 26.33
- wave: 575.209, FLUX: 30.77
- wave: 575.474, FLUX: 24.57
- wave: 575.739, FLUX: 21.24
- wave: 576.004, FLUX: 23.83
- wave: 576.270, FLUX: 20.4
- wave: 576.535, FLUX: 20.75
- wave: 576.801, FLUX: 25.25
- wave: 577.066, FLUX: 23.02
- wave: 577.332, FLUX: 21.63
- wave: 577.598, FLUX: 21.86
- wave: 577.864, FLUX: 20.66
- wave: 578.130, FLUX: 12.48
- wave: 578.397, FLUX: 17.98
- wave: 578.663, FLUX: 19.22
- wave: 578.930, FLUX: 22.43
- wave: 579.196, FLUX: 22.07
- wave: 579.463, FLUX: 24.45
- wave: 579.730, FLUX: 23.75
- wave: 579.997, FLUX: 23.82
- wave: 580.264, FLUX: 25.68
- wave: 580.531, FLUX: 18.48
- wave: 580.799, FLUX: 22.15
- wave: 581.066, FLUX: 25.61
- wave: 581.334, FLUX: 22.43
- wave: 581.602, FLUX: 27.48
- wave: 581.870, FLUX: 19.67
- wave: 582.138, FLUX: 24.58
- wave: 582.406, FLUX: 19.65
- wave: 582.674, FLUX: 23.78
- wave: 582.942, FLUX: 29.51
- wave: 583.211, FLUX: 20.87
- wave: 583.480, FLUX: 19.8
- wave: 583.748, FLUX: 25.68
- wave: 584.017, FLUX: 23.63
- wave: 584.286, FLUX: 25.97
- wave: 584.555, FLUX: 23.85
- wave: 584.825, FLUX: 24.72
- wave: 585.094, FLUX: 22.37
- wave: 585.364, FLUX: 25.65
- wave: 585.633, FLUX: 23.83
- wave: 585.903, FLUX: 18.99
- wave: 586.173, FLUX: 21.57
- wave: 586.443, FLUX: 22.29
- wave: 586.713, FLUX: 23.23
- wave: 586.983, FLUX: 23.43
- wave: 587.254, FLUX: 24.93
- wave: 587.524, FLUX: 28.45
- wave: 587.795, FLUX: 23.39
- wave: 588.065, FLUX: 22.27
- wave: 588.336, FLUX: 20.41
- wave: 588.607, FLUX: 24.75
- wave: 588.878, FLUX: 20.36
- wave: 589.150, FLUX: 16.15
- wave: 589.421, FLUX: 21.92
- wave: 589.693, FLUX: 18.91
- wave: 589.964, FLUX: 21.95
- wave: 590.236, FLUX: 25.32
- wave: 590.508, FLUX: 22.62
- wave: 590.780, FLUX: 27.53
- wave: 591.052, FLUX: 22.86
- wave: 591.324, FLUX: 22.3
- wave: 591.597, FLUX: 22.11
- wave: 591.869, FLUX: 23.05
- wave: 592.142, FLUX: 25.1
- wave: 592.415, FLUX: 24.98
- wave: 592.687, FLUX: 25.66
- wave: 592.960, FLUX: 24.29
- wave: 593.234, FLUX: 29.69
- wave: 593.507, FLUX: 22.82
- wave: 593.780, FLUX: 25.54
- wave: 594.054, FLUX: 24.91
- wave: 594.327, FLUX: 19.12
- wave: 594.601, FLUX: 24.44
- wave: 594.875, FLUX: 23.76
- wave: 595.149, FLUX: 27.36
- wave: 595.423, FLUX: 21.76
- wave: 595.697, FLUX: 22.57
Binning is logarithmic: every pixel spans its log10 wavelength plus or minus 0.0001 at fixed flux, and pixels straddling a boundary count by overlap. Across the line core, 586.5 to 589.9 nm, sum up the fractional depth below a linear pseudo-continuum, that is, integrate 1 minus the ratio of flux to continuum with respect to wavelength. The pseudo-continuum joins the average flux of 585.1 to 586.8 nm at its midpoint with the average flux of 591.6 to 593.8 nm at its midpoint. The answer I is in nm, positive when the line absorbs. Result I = 0.14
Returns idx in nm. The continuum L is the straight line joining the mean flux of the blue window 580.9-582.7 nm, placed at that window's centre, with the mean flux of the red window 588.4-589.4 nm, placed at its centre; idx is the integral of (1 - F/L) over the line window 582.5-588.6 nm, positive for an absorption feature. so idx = -0.48 nm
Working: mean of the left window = 23.3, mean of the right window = 20.6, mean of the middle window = 23.6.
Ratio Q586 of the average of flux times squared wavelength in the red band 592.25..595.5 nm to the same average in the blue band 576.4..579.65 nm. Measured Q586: 1.23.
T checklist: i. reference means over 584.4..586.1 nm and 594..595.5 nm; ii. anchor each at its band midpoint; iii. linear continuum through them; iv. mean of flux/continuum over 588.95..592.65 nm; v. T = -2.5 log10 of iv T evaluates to 0.03 mag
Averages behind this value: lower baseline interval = 23.2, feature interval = 22.7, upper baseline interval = 23.6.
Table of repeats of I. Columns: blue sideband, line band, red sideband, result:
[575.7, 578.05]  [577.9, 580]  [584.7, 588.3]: 0.155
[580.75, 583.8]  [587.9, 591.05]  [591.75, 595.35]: 0.277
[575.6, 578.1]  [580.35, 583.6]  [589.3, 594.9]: -0.074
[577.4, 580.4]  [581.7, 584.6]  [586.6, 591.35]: -0.190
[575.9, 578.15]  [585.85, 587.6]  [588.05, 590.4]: -0.161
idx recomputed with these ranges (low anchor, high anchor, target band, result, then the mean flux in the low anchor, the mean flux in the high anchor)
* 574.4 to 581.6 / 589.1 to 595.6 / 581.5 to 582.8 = 0.003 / 22.7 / 23.6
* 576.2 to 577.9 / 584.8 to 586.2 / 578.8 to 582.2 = -0.133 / 22.1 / 22.8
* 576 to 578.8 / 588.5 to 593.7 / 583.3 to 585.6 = -0.205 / 20.5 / 23.3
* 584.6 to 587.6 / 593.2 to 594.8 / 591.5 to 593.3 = -0.069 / 23.5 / 24.1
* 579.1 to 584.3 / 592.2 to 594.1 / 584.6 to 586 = 0.045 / 23.4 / 25.4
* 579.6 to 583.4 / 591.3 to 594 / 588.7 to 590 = 0.236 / 23.3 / 24.7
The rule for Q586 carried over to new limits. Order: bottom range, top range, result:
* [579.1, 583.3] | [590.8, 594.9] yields 1.07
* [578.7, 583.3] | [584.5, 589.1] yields 1.01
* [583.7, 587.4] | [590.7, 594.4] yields 1.06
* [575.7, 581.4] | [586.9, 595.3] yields 1.13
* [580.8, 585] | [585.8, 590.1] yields 0.95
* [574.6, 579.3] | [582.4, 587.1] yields 1.09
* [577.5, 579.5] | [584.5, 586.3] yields 1.18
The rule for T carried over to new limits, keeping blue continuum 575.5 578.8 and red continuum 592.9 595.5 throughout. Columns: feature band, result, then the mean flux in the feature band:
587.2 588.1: -0.09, 25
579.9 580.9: -0.05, 22.5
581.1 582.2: -0.09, 23.6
